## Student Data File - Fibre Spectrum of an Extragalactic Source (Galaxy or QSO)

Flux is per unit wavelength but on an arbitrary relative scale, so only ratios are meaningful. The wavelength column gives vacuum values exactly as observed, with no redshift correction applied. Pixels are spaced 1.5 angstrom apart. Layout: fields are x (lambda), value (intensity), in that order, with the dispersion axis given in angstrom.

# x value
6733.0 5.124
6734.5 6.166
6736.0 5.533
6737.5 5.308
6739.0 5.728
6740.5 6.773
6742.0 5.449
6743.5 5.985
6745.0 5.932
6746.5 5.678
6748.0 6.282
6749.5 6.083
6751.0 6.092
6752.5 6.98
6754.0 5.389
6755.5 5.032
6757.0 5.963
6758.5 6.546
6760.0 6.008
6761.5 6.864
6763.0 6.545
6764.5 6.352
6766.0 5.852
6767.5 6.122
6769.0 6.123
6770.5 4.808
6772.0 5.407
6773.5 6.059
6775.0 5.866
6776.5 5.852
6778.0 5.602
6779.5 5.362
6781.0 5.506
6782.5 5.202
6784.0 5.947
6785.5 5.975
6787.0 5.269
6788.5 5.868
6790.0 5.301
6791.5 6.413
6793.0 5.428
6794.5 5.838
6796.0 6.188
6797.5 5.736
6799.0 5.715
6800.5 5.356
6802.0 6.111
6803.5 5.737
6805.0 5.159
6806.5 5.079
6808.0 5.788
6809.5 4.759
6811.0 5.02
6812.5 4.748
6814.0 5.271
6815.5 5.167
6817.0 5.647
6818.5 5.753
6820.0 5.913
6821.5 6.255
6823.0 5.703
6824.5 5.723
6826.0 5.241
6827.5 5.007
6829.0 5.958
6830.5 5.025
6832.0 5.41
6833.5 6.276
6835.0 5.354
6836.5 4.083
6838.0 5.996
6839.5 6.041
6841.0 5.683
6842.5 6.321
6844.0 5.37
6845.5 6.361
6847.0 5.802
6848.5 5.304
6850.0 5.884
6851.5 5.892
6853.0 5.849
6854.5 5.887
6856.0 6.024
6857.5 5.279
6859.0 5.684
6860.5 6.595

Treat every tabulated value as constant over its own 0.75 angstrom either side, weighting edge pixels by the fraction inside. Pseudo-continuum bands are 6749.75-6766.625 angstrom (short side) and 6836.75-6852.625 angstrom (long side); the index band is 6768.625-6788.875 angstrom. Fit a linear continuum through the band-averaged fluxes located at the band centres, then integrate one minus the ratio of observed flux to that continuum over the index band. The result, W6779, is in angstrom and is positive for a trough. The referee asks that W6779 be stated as 1.5 angstrom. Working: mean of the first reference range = 6.15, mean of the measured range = 5.62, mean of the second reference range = 5.81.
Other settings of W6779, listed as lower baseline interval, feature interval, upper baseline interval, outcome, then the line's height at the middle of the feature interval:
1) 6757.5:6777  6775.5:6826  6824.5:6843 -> 1.7 angstrom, 5.78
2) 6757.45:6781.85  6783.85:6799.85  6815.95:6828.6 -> 0.1 angstrom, 5.81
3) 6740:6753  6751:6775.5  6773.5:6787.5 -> -0.5 angstrom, 5.88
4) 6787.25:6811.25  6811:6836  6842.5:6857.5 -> 0.9 angstrom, 5.7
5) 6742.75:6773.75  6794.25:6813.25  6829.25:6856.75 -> 1.2 angstrom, 5.84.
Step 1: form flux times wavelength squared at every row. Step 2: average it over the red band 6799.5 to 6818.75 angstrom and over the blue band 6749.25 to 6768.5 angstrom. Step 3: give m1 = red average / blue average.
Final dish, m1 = 0.88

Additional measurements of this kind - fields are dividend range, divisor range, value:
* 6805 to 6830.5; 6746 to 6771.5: 0.91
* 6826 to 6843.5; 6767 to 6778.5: 0.99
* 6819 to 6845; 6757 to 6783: 0.97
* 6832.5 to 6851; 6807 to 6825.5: 1.05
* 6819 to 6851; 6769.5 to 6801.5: 1.01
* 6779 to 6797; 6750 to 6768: 0.94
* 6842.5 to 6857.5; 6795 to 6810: 1.06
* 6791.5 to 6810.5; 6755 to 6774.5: 0.95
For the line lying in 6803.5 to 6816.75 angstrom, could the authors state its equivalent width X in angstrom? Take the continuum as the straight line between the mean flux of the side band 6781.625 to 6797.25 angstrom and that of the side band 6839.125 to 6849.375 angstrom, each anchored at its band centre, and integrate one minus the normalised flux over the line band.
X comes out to 1.4 angstrom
